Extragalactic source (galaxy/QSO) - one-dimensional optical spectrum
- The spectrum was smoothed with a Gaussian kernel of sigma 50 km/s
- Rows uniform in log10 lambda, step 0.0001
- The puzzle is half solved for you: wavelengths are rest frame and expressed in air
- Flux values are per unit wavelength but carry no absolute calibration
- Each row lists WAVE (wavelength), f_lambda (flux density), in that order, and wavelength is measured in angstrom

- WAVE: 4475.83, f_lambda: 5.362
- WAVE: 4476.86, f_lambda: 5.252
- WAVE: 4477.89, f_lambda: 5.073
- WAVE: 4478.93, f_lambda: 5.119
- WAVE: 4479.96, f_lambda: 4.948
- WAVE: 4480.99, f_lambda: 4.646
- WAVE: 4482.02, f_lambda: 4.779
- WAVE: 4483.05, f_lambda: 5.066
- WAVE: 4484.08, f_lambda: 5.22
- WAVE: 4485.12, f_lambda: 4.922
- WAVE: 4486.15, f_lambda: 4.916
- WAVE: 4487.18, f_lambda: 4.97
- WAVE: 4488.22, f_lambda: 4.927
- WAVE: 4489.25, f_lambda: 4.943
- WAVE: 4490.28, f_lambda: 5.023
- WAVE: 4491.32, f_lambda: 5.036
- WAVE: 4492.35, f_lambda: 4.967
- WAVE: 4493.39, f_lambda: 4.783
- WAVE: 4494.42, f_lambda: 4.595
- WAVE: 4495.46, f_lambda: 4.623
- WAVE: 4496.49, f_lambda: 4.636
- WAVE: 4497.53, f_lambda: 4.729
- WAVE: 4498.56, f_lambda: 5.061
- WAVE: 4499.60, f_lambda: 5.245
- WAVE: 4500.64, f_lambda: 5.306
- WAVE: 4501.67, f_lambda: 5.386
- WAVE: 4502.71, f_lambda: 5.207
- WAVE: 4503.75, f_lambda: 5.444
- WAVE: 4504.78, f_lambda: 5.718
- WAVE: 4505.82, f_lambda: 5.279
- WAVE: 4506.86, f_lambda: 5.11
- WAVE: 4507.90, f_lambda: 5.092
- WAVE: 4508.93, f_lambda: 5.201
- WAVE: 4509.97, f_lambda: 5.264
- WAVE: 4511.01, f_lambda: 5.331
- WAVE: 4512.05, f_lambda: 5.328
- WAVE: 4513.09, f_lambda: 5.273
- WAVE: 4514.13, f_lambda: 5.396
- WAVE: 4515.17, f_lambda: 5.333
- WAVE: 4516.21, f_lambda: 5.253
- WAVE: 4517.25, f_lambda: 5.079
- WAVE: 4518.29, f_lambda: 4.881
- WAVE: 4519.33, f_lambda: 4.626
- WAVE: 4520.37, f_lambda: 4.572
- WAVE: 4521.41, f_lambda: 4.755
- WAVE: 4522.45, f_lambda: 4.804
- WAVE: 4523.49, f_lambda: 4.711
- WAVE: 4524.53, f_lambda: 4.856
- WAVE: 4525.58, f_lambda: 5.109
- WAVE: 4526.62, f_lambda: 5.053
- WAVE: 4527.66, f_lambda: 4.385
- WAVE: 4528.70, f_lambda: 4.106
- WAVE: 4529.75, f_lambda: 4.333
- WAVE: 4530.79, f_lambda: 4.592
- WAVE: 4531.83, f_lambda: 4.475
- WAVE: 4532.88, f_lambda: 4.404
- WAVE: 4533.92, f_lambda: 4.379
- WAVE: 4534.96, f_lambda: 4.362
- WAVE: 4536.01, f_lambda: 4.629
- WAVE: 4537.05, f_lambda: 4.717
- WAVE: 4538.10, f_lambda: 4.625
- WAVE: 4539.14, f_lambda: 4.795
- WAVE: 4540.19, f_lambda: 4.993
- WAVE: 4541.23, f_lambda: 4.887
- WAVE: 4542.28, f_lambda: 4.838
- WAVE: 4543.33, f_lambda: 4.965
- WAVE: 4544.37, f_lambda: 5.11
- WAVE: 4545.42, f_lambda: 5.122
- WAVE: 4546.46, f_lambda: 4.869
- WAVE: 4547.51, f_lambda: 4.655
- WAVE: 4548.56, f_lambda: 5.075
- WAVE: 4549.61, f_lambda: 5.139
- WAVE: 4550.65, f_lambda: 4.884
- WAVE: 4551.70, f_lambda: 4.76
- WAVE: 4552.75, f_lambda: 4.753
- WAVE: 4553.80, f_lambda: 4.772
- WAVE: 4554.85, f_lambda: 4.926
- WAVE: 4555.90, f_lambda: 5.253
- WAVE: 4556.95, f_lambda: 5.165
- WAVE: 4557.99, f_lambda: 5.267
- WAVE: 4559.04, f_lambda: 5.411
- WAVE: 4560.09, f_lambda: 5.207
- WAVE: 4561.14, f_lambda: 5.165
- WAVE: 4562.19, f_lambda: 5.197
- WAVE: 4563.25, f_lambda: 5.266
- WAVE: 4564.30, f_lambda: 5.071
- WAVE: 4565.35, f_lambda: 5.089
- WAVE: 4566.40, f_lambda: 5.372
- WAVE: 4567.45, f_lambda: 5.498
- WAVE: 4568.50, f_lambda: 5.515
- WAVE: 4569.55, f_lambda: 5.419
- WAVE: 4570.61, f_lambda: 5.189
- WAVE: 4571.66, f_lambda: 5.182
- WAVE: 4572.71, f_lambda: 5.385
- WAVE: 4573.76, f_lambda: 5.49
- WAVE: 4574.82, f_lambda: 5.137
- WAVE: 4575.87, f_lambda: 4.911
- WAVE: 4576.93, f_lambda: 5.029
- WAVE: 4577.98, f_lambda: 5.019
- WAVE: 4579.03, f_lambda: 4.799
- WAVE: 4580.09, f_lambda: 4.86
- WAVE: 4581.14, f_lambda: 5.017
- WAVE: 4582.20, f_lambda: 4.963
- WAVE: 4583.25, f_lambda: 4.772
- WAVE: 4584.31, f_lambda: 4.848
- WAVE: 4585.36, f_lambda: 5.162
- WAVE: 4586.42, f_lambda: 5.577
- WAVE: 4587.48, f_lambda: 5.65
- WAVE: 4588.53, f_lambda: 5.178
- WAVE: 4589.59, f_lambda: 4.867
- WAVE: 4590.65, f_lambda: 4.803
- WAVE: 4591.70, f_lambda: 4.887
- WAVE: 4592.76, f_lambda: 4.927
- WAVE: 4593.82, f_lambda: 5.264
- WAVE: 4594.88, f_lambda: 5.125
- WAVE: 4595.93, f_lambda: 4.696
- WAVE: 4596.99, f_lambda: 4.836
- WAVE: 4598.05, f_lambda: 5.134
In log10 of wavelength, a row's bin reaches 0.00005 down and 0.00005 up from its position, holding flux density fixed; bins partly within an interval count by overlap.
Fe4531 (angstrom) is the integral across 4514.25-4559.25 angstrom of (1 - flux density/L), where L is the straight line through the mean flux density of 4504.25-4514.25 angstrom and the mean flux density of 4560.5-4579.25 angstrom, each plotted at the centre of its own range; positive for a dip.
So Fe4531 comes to 3.7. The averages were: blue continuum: 5.3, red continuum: 5.21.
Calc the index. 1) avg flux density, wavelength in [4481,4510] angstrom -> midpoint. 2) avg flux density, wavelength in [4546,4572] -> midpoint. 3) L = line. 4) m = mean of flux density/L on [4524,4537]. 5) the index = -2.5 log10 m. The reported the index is 0.12 mag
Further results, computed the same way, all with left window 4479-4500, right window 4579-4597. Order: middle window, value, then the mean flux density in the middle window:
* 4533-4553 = 0.03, 4.81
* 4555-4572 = -0.06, 5.26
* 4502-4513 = -0.08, 5.3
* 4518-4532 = 0.06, 4.66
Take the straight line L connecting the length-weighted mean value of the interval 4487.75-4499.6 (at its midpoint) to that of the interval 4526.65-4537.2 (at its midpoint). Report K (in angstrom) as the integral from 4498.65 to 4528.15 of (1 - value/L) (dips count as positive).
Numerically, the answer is -2.8 angstrom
